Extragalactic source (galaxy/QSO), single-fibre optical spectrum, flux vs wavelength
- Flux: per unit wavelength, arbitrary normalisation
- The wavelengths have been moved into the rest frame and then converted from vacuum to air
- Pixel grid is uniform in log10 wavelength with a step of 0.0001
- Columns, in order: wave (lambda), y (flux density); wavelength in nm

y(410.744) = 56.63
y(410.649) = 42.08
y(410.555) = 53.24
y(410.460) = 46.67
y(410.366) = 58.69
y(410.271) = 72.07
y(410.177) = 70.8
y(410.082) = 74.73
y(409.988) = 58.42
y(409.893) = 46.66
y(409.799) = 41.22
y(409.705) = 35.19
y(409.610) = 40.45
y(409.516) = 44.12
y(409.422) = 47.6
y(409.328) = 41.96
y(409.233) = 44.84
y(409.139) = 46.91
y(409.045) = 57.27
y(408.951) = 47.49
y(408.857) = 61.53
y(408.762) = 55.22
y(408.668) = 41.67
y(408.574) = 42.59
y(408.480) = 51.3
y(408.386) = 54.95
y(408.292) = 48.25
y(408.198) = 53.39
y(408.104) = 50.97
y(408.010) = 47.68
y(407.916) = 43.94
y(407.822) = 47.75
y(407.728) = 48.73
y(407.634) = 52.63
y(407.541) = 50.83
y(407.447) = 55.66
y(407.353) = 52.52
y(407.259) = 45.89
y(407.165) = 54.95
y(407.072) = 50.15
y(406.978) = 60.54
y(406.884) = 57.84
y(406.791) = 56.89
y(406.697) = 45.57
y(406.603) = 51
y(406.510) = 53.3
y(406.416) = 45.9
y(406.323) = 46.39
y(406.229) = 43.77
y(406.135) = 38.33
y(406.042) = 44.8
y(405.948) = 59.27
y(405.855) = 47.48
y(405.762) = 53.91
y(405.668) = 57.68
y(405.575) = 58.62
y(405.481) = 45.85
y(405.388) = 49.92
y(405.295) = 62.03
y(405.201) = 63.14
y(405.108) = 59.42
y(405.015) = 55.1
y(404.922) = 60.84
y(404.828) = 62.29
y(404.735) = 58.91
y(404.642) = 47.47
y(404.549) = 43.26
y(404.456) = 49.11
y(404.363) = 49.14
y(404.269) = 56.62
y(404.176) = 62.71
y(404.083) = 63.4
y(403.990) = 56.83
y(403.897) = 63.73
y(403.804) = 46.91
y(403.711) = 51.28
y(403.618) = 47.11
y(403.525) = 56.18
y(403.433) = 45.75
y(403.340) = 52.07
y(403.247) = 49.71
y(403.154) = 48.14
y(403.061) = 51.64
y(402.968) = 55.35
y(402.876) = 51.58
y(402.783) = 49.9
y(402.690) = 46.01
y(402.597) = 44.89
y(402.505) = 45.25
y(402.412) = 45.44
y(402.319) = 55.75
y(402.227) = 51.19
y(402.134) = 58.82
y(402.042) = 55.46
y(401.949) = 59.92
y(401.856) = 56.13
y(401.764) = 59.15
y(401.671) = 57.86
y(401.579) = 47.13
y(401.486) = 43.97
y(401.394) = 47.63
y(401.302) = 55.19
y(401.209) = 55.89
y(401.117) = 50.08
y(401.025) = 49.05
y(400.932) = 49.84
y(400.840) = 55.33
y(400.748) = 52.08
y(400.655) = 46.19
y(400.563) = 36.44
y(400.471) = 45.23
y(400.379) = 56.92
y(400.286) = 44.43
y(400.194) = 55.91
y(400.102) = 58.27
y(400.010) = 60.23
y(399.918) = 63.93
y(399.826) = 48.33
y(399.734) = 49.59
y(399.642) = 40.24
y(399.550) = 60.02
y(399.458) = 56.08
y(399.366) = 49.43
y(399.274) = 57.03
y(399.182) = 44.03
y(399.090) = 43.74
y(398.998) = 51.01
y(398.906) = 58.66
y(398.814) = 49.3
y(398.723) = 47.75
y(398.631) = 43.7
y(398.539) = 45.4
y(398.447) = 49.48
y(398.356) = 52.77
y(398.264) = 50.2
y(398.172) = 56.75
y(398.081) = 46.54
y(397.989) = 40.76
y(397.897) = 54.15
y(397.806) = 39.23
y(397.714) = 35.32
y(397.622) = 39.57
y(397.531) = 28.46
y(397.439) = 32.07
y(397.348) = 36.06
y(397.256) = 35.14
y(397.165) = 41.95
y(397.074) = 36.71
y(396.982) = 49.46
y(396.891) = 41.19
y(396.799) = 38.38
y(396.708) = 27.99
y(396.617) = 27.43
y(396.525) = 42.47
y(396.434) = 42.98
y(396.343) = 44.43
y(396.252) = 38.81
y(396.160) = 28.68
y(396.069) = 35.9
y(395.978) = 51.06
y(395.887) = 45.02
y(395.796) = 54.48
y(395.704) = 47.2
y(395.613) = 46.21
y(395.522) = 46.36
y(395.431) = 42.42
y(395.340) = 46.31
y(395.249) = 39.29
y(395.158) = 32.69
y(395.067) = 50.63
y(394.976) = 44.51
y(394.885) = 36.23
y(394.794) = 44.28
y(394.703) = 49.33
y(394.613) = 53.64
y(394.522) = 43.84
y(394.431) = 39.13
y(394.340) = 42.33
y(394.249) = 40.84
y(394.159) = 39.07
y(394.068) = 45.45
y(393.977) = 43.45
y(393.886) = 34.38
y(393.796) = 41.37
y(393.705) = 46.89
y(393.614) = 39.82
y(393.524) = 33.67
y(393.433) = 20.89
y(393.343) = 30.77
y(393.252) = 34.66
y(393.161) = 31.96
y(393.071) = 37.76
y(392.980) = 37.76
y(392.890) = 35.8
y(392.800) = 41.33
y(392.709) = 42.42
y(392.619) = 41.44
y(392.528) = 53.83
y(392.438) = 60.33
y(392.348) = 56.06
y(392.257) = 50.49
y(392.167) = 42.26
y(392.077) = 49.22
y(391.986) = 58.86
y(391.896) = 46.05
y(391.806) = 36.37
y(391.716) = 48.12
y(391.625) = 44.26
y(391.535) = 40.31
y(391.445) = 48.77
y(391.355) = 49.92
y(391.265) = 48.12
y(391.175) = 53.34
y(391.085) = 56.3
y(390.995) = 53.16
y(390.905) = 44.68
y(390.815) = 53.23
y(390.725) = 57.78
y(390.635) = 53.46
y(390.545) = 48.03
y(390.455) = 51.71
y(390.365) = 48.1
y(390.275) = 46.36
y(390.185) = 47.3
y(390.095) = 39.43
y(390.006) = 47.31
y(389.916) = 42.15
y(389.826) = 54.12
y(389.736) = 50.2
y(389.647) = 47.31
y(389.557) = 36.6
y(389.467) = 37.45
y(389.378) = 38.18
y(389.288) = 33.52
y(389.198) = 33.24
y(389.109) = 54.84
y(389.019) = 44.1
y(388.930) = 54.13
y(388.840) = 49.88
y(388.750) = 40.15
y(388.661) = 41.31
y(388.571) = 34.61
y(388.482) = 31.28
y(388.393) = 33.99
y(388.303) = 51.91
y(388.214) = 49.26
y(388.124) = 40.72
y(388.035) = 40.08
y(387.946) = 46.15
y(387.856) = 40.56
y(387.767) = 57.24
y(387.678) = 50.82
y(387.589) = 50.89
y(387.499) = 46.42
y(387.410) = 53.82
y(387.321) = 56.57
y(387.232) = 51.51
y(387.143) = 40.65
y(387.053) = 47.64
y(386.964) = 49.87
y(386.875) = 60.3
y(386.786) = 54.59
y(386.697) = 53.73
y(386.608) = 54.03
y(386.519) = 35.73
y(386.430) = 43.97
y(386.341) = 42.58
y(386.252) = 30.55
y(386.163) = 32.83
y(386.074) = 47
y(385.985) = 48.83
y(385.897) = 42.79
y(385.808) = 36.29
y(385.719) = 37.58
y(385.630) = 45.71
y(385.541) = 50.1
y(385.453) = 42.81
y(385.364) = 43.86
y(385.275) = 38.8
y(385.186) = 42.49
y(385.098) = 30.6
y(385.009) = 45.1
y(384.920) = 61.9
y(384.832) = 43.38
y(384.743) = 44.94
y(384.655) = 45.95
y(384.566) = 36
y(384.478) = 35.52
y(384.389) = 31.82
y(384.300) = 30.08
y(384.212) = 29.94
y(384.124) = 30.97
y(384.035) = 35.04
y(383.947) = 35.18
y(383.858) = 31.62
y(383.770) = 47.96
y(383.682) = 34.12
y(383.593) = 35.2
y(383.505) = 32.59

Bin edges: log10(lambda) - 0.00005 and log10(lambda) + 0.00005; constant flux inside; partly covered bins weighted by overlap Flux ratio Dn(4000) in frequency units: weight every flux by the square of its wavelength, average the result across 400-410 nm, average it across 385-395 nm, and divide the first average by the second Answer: 1.24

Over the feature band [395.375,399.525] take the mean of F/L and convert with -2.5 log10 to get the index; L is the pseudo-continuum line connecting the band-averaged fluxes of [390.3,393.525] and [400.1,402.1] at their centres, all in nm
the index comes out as 0.13 mag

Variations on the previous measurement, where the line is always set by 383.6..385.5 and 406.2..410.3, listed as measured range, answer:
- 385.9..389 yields -0.14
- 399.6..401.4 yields -0.09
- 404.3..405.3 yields -0.13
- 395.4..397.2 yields 0.09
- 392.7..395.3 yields 0.10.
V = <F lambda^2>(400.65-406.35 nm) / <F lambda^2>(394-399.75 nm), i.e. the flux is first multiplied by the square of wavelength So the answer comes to 1.24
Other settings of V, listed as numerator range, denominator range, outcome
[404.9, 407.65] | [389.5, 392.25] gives 1.18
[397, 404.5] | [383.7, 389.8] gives 1.24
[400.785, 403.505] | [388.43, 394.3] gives 1.23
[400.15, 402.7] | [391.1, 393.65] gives 1.23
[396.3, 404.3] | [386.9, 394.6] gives 1.15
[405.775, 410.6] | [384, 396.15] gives 1.26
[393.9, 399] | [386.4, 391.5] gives 0.95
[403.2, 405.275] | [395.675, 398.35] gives 1.38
